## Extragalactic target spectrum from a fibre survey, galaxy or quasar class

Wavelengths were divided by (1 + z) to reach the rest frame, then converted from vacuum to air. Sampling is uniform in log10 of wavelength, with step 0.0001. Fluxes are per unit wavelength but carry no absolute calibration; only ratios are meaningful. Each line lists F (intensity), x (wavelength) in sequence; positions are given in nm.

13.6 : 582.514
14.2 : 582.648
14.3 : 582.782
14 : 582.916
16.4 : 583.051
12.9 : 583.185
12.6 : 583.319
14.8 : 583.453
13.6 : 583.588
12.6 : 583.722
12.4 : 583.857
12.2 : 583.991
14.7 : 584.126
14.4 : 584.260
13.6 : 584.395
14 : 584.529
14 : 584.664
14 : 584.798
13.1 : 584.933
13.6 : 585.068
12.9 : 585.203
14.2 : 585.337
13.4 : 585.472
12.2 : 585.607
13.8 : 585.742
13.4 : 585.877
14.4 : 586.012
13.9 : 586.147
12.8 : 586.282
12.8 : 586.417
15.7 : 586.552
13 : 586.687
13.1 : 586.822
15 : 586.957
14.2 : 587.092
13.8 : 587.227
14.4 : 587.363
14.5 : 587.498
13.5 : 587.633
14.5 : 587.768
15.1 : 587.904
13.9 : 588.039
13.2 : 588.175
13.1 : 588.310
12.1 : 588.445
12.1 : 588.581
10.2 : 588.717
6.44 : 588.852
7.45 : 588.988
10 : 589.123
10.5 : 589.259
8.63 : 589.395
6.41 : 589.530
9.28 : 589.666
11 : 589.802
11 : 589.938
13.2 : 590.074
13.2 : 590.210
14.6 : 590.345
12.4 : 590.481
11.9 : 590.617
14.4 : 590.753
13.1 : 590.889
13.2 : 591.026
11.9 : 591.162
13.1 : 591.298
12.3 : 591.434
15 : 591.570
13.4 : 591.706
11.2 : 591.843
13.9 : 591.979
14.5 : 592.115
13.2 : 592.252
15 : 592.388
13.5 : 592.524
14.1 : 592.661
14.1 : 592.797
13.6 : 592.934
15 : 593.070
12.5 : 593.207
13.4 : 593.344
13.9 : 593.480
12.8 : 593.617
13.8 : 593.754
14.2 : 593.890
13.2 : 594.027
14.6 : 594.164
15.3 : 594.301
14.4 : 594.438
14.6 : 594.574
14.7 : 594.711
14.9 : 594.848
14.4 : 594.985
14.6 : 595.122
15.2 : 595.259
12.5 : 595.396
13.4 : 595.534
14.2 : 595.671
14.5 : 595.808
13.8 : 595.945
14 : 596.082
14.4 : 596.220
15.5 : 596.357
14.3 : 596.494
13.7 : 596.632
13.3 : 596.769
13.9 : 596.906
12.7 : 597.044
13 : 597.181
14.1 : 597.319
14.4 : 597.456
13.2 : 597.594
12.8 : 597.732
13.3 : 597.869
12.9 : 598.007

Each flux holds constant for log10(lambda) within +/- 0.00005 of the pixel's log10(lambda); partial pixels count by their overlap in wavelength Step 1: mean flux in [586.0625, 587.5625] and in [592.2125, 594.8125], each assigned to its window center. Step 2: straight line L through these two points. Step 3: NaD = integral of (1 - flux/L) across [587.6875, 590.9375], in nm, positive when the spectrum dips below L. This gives 0.56 nm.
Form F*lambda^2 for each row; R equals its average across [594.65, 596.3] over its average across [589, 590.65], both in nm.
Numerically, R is 1.3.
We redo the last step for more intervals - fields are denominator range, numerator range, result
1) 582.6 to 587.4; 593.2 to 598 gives 1.05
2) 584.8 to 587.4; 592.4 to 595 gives 1.06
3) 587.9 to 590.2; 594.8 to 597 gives 1.35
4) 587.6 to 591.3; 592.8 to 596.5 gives 1.23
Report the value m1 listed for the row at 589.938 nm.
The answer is 11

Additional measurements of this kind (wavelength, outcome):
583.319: 12.6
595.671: 14.2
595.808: 14.5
